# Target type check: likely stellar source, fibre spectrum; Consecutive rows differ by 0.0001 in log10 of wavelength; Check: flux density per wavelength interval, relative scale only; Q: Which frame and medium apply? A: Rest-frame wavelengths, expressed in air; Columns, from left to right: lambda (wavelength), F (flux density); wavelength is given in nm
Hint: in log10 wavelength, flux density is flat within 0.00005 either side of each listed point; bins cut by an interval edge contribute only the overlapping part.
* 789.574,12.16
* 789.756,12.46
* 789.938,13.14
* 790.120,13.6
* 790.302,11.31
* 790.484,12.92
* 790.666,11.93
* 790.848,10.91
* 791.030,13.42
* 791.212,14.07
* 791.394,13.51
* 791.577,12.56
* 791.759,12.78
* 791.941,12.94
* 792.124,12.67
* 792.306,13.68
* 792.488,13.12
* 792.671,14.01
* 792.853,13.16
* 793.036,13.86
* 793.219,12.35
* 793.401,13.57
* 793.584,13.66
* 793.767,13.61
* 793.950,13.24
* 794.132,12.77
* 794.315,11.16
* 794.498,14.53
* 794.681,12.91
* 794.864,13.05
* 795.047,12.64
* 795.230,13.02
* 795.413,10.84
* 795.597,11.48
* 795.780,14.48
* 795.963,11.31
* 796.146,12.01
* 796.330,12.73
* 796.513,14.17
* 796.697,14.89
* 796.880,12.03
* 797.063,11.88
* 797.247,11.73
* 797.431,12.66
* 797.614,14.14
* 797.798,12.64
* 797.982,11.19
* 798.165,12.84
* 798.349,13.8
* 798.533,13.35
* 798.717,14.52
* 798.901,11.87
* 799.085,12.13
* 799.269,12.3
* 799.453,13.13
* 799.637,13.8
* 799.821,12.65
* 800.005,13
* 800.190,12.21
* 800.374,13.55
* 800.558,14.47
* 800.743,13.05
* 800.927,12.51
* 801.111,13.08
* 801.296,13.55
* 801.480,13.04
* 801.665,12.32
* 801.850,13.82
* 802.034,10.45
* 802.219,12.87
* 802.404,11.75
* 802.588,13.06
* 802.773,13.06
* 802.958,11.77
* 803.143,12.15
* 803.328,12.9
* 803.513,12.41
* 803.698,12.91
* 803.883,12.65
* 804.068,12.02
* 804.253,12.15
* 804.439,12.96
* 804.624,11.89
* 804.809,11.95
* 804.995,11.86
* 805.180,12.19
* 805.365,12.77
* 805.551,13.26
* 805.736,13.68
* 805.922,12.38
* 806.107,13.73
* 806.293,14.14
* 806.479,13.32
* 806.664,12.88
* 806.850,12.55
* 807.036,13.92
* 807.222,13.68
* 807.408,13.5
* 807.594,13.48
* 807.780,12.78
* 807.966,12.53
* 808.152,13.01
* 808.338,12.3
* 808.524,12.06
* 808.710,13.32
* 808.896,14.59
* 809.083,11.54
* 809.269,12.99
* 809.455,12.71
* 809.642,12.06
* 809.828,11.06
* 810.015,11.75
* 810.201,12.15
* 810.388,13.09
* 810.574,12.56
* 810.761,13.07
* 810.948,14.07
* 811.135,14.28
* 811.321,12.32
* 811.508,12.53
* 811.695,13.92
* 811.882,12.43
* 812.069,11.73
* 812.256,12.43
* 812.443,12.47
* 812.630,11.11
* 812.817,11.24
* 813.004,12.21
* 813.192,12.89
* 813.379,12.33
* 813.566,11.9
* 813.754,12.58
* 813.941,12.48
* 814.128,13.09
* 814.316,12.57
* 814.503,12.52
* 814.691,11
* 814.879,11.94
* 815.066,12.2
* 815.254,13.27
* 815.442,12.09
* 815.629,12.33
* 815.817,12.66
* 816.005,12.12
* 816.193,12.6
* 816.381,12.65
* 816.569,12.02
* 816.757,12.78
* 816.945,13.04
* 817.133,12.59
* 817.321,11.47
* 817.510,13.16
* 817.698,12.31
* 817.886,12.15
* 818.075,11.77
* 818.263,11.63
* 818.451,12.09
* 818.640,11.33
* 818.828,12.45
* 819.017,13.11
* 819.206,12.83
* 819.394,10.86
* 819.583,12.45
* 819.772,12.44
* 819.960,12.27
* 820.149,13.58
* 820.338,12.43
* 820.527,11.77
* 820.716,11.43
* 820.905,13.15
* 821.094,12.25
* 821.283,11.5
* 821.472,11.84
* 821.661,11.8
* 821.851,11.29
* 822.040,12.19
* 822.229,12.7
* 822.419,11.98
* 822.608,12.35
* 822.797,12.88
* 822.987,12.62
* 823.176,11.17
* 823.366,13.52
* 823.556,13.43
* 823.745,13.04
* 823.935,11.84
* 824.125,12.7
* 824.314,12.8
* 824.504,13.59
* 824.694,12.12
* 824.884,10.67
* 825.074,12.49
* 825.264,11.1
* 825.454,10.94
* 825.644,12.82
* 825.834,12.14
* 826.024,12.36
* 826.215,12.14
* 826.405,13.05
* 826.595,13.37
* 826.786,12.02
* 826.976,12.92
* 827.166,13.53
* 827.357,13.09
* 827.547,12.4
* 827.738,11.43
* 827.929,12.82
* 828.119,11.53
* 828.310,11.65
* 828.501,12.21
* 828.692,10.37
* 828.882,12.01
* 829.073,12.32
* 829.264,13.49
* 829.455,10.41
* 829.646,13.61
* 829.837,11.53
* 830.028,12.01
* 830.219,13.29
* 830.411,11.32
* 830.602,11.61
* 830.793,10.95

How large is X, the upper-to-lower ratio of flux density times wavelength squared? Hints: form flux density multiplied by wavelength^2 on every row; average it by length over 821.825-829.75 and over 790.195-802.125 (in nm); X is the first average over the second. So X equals 1.03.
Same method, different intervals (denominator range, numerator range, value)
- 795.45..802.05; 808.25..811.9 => 1.02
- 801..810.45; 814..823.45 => 1.00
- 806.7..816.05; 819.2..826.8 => 1.00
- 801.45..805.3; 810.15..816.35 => 1.03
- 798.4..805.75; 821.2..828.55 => 1.02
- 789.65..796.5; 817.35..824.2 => 1.02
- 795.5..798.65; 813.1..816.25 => 1.01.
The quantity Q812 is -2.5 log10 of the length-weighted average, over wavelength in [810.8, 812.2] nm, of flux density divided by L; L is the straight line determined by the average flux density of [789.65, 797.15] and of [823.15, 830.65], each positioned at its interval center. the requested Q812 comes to -0.04 mag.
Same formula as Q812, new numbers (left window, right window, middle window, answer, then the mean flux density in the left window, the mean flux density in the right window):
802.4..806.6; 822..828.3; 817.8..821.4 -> 0.03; 12.7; 12.4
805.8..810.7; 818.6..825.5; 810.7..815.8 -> 0.01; 12.9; 12.3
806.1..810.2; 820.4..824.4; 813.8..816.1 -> 0.02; 12.9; 12.3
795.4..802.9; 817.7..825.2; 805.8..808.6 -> -0.04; 12.8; 12.3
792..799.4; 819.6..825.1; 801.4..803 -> 0.02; 12.9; 12.3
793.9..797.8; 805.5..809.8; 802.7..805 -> 0.05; 12.7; 13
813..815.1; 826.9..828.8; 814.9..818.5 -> -0.01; 12.3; 12.2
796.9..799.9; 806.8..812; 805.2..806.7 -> -0.03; 12.8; 12.9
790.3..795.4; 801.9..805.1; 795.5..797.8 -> 0.00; 13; 12.3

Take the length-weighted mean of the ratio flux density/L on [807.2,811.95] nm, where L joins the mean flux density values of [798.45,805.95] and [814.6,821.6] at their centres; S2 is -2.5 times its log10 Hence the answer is -0.028 mag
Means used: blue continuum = 12.7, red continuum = 12.3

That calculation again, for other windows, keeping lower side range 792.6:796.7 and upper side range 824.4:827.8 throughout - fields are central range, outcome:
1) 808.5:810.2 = 0.02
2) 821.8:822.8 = 0.02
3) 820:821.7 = 0.02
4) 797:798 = 0.04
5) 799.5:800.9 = -0.03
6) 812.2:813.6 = 0.05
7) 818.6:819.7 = 0.02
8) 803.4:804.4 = 0.03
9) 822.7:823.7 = -0.03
